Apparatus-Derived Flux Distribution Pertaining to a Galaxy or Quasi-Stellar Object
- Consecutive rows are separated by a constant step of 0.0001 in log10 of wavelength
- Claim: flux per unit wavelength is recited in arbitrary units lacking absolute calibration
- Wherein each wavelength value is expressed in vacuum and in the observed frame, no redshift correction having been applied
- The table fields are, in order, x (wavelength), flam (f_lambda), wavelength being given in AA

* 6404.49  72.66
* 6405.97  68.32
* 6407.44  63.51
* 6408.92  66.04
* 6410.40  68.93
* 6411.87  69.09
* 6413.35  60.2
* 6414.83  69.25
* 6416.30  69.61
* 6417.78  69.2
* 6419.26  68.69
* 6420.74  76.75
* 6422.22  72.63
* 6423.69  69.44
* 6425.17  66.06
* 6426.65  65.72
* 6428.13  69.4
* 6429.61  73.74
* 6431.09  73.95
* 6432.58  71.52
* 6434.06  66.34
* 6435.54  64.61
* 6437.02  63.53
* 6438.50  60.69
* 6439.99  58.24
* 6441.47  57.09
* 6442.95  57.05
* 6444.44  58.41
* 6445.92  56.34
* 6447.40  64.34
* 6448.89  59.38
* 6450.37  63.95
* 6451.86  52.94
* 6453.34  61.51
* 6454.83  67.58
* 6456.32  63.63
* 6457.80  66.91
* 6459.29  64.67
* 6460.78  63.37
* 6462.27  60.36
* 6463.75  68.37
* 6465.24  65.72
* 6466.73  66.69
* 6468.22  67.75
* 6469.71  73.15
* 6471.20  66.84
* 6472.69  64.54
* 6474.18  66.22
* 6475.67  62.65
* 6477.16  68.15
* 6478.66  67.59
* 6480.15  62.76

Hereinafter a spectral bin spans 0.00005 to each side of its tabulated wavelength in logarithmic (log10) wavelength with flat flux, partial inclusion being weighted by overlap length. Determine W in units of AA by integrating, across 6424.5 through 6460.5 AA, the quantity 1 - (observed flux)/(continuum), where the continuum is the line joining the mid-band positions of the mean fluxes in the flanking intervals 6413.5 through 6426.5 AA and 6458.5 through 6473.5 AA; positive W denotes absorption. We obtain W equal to 2.3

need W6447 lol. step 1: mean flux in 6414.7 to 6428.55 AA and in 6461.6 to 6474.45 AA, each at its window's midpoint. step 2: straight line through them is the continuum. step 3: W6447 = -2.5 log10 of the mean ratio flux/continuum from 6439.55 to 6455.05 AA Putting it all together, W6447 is 0.15 mag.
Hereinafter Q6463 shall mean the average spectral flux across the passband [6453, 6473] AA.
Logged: 65.9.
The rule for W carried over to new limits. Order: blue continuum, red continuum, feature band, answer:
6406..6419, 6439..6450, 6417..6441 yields -1.9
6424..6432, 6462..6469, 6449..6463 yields 0.9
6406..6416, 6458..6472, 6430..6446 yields 0.8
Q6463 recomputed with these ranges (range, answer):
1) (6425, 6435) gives 69.6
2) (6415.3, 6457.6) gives 65.1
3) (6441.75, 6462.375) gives 61.4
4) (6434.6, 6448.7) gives 60.1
